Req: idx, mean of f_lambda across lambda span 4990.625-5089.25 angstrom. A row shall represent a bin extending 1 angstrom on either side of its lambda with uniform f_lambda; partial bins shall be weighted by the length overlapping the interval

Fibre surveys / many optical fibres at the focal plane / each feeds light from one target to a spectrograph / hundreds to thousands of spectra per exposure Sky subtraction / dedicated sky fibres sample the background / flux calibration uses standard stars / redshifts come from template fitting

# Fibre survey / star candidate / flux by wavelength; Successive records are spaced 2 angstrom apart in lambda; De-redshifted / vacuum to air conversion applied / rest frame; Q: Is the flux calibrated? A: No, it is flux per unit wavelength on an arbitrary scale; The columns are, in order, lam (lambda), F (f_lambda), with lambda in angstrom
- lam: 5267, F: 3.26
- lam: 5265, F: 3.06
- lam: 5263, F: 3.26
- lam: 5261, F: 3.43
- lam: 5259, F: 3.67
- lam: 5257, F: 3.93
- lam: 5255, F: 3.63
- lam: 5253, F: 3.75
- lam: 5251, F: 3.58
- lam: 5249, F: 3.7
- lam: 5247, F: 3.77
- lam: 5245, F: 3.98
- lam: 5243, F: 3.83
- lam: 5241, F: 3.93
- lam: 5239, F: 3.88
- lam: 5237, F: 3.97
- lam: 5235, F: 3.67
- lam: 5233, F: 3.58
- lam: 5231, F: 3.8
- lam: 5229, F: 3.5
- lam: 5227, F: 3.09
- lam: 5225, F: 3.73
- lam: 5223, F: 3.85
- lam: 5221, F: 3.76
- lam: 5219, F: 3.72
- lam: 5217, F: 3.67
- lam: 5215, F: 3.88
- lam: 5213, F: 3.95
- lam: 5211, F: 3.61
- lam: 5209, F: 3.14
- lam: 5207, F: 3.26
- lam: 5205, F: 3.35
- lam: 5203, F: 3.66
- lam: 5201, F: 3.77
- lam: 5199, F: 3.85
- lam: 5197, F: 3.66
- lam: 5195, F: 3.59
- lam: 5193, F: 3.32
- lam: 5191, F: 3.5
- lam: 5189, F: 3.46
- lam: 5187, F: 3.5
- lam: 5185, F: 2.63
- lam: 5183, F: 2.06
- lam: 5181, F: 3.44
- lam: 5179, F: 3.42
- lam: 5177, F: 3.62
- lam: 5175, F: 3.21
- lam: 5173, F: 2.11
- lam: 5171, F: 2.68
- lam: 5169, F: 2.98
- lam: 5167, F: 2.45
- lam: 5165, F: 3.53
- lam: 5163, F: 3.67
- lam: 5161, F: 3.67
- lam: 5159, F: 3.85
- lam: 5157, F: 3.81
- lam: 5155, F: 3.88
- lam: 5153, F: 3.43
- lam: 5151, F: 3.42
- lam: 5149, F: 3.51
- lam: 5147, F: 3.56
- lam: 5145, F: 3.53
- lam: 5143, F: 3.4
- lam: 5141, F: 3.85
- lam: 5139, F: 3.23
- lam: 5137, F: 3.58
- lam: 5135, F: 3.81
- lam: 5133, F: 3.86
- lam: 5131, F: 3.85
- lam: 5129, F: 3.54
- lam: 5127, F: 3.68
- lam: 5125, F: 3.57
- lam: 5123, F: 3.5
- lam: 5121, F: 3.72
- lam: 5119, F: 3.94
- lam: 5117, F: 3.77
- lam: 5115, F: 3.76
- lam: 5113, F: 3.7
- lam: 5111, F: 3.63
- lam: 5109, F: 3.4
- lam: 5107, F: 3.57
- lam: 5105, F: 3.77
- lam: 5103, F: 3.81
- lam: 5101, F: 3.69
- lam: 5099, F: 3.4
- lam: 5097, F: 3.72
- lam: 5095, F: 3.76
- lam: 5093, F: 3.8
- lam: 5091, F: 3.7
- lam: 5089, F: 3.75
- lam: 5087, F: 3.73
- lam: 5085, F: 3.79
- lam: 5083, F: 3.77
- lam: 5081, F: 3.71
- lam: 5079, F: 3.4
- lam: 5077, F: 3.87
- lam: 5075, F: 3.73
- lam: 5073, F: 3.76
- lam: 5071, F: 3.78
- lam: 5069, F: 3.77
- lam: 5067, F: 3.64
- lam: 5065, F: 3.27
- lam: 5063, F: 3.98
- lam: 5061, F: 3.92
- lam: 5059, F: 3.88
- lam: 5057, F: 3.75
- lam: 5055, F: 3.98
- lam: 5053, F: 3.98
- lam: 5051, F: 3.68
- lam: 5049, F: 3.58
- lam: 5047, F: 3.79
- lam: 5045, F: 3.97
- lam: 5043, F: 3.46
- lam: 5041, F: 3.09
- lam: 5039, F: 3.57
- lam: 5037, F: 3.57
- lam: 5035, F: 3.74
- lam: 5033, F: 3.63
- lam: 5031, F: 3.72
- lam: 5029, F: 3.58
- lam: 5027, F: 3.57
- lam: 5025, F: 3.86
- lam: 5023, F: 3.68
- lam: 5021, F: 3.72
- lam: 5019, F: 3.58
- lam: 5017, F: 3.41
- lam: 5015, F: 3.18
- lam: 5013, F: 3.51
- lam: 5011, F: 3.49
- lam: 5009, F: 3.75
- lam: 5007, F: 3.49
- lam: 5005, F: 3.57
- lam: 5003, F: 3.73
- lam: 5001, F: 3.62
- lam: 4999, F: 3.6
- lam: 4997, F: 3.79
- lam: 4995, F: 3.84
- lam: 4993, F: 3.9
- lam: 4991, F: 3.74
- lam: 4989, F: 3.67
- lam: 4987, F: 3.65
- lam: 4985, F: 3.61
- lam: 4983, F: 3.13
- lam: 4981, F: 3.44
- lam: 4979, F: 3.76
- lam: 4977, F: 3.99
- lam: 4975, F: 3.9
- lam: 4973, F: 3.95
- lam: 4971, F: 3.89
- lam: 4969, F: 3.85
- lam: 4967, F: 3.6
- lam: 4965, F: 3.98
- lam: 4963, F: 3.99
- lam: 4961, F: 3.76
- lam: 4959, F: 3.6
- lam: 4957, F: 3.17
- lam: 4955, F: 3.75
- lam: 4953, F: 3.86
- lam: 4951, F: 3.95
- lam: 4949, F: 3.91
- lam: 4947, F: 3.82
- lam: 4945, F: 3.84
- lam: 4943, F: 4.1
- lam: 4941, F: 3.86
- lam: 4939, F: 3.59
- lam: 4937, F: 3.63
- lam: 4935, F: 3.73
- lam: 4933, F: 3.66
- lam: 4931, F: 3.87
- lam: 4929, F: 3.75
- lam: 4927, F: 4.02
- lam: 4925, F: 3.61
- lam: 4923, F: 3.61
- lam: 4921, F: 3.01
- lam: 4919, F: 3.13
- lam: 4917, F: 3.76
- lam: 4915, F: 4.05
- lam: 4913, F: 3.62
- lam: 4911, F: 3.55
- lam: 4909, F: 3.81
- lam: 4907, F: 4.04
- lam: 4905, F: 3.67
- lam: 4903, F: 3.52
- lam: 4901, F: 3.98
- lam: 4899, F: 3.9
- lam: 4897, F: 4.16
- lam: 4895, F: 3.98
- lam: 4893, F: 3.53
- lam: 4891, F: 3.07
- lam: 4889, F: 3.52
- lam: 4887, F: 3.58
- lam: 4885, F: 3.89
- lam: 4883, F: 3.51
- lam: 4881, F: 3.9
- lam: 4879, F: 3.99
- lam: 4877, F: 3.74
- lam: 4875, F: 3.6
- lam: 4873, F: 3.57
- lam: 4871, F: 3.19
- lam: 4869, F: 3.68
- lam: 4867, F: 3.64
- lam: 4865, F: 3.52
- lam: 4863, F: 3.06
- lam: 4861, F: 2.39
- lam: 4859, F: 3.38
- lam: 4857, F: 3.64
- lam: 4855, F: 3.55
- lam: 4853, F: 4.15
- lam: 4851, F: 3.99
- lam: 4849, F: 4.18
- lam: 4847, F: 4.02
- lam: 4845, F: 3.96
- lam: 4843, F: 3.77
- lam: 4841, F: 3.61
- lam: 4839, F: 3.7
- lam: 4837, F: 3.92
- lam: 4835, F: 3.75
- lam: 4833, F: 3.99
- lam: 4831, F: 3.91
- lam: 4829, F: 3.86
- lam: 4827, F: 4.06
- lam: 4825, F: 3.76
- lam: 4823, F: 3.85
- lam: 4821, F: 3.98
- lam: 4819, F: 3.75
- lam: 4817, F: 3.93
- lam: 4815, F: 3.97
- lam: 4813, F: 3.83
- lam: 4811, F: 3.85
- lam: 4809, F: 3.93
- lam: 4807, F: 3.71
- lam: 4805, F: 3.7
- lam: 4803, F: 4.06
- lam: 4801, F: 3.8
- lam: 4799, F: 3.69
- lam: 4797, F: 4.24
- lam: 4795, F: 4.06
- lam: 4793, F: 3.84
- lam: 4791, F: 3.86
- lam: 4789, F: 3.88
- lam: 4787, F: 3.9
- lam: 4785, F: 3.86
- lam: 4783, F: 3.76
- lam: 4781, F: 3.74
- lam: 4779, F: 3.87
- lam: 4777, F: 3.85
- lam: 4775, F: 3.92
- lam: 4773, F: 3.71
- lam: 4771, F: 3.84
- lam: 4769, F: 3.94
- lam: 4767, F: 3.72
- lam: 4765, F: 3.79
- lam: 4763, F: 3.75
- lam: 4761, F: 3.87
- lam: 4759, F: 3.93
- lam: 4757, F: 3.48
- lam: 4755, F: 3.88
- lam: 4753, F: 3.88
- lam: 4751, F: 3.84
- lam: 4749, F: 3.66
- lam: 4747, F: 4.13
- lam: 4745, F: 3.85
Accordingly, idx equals 3.68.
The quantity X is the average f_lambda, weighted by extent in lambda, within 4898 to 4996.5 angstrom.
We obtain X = 3.74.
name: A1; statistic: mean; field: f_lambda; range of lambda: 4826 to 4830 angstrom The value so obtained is 3.96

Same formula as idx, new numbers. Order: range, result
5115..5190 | 3.43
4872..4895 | 3.64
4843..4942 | 3.67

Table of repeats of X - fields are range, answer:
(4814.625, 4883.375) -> 3.73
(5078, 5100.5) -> 3.68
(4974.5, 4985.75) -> 3.63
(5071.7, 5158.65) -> 3.67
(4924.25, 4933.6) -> 3.79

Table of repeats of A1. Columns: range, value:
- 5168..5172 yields 2.83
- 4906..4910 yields 3.92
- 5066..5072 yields 3.73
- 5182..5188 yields 2.73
